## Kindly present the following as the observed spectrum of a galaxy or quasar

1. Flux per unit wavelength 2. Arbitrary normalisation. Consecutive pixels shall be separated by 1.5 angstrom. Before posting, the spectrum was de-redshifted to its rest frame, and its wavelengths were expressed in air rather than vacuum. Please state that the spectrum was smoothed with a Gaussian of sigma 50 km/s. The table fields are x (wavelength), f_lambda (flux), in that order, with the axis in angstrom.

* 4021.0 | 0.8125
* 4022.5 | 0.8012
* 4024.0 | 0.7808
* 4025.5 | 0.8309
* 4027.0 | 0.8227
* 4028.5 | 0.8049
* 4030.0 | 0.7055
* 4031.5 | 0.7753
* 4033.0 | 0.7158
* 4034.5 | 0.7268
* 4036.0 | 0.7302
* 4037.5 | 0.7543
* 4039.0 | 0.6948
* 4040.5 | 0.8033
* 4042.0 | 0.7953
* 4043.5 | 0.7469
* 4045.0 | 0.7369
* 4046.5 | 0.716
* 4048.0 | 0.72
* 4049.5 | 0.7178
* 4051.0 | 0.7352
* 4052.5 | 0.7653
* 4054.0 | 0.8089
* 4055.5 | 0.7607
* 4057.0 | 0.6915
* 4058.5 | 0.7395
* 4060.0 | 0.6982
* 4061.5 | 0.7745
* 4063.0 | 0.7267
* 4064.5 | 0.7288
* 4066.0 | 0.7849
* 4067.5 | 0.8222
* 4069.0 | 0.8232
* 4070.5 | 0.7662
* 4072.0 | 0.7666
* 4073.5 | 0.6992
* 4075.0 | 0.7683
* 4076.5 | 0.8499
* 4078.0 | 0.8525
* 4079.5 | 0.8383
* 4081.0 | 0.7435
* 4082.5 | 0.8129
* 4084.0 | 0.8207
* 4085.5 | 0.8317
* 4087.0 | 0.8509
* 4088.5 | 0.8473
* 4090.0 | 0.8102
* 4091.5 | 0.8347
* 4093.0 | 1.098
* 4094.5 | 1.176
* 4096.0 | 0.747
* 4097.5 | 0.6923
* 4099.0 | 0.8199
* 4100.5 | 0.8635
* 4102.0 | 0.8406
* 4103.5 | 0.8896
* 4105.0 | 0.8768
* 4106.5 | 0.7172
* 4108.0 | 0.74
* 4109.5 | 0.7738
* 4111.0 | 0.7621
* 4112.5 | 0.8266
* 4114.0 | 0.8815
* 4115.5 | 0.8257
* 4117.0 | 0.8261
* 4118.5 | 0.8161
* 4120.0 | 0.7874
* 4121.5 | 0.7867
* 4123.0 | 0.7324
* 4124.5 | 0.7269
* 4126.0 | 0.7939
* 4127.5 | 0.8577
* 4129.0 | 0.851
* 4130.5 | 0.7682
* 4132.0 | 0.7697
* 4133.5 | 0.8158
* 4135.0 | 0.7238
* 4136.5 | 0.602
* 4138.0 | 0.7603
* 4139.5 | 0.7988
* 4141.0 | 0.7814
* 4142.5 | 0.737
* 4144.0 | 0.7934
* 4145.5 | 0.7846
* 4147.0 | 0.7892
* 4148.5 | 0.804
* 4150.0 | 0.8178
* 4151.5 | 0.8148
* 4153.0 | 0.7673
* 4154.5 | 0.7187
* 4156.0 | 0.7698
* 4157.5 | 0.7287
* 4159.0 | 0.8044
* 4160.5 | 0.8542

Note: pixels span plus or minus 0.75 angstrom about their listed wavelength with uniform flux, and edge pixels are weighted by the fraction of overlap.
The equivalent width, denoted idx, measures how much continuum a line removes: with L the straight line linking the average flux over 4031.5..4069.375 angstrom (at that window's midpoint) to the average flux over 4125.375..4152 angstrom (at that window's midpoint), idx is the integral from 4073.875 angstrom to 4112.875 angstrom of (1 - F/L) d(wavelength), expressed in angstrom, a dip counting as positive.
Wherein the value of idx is -3.5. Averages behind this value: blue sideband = 0.748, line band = 0.833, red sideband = 0.781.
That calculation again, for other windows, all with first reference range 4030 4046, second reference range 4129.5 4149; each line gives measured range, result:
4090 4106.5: -2.5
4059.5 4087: -1.3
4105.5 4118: -0.6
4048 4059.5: 0.1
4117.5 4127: -0.2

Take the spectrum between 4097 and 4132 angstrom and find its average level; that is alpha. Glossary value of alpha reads 0.803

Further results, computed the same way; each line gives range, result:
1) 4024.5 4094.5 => 0.784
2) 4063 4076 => 0.769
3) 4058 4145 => 0.801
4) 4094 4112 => 0.82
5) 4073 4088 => 0.809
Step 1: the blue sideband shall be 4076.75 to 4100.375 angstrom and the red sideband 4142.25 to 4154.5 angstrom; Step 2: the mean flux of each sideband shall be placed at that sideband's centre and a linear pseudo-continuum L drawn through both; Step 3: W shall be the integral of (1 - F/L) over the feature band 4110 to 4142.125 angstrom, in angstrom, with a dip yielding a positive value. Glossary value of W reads 1.0 angstrom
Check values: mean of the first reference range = 0.852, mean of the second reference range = 0.786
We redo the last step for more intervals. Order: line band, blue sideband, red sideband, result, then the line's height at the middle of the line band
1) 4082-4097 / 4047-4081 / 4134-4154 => -2.3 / 0.765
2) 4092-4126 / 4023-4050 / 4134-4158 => -3.0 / 0.76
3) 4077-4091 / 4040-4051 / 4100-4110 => -0.6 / 0.79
